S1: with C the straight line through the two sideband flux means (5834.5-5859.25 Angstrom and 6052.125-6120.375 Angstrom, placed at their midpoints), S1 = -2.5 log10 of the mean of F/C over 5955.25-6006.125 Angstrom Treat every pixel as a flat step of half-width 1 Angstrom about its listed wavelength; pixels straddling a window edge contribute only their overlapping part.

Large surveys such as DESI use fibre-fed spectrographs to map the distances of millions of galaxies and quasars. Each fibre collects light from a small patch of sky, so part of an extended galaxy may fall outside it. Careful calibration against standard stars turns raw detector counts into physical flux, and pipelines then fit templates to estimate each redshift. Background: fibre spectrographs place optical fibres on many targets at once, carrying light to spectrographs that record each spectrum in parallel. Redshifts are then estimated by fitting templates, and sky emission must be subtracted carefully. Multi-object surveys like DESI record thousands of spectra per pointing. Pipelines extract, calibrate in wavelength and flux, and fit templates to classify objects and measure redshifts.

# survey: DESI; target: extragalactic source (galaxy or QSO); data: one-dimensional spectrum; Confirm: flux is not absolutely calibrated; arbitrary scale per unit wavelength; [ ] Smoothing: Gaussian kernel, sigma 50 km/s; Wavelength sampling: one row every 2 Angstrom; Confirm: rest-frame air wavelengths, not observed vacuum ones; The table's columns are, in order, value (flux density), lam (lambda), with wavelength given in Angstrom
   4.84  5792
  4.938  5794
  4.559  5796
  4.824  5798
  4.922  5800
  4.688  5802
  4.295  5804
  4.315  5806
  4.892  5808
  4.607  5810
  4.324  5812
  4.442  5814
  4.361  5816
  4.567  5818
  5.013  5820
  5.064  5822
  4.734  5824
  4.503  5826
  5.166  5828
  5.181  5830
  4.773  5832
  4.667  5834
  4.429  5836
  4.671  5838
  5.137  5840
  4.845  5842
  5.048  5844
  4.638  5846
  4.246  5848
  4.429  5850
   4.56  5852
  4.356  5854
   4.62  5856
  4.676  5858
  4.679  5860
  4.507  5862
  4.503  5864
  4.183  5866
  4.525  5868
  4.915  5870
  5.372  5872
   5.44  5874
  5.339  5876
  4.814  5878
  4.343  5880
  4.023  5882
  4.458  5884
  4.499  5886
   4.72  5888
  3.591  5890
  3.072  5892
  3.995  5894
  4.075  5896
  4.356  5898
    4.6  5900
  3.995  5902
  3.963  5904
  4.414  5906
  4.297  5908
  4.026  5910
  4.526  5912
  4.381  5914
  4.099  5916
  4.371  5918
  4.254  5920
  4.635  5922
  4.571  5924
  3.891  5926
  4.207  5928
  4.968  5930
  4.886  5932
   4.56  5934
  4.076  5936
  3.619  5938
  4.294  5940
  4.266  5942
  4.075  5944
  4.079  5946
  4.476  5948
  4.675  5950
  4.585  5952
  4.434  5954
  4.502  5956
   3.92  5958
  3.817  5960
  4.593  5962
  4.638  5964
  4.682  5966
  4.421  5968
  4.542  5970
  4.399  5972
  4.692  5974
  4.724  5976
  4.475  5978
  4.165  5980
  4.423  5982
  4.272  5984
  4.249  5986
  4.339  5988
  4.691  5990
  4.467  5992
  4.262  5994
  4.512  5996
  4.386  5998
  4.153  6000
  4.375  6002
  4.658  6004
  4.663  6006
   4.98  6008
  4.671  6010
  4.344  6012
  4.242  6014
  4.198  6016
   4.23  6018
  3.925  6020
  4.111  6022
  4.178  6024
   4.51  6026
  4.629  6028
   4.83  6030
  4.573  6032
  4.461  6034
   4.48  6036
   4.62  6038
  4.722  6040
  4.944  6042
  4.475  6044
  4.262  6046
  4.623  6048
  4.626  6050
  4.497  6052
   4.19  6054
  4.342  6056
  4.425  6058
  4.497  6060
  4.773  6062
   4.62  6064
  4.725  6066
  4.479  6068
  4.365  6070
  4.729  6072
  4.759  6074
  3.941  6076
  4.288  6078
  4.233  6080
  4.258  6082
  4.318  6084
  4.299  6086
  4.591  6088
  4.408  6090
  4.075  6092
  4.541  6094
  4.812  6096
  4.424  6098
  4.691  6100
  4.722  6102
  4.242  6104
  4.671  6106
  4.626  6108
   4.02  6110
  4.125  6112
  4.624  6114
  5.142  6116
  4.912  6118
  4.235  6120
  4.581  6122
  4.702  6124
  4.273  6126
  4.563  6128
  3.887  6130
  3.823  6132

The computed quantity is 0.03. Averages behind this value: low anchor 4.64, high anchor 4.48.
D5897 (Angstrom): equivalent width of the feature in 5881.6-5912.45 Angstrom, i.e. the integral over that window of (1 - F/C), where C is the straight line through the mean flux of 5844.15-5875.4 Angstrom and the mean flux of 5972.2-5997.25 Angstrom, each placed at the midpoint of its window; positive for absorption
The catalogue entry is 2.9 Angstrom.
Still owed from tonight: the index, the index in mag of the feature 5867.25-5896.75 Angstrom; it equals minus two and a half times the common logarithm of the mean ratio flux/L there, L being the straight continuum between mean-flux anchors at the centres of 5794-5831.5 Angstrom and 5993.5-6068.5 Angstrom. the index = 0.04 mag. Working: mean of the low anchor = 4.7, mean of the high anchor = 4.48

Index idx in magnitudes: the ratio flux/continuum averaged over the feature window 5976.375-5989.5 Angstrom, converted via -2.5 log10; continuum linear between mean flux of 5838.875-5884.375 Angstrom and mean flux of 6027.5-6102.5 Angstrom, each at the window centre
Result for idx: 0.05 mag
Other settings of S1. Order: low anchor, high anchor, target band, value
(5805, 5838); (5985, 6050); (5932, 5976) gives 0.040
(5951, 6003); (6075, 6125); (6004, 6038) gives -0.005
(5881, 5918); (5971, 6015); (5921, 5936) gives -0.058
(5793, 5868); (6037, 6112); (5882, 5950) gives 0.083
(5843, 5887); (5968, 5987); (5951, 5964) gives 0.035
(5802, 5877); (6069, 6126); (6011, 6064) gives 0.018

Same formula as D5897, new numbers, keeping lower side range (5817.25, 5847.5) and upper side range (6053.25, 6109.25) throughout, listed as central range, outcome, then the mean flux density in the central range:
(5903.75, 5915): 1.0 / 4.29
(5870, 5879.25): -0.8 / 5.18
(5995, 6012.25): 0.2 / 4.53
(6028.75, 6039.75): -0.2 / 4.6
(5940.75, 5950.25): 0.8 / 4.29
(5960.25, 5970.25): 0.2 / 4.52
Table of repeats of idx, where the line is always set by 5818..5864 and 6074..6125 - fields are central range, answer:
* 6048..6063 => 0.00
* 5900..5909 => 0.11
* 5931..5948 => 0.09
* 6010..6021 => 0.08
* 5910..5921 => 0.08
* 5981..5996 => 0.04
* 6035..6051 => -0.02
